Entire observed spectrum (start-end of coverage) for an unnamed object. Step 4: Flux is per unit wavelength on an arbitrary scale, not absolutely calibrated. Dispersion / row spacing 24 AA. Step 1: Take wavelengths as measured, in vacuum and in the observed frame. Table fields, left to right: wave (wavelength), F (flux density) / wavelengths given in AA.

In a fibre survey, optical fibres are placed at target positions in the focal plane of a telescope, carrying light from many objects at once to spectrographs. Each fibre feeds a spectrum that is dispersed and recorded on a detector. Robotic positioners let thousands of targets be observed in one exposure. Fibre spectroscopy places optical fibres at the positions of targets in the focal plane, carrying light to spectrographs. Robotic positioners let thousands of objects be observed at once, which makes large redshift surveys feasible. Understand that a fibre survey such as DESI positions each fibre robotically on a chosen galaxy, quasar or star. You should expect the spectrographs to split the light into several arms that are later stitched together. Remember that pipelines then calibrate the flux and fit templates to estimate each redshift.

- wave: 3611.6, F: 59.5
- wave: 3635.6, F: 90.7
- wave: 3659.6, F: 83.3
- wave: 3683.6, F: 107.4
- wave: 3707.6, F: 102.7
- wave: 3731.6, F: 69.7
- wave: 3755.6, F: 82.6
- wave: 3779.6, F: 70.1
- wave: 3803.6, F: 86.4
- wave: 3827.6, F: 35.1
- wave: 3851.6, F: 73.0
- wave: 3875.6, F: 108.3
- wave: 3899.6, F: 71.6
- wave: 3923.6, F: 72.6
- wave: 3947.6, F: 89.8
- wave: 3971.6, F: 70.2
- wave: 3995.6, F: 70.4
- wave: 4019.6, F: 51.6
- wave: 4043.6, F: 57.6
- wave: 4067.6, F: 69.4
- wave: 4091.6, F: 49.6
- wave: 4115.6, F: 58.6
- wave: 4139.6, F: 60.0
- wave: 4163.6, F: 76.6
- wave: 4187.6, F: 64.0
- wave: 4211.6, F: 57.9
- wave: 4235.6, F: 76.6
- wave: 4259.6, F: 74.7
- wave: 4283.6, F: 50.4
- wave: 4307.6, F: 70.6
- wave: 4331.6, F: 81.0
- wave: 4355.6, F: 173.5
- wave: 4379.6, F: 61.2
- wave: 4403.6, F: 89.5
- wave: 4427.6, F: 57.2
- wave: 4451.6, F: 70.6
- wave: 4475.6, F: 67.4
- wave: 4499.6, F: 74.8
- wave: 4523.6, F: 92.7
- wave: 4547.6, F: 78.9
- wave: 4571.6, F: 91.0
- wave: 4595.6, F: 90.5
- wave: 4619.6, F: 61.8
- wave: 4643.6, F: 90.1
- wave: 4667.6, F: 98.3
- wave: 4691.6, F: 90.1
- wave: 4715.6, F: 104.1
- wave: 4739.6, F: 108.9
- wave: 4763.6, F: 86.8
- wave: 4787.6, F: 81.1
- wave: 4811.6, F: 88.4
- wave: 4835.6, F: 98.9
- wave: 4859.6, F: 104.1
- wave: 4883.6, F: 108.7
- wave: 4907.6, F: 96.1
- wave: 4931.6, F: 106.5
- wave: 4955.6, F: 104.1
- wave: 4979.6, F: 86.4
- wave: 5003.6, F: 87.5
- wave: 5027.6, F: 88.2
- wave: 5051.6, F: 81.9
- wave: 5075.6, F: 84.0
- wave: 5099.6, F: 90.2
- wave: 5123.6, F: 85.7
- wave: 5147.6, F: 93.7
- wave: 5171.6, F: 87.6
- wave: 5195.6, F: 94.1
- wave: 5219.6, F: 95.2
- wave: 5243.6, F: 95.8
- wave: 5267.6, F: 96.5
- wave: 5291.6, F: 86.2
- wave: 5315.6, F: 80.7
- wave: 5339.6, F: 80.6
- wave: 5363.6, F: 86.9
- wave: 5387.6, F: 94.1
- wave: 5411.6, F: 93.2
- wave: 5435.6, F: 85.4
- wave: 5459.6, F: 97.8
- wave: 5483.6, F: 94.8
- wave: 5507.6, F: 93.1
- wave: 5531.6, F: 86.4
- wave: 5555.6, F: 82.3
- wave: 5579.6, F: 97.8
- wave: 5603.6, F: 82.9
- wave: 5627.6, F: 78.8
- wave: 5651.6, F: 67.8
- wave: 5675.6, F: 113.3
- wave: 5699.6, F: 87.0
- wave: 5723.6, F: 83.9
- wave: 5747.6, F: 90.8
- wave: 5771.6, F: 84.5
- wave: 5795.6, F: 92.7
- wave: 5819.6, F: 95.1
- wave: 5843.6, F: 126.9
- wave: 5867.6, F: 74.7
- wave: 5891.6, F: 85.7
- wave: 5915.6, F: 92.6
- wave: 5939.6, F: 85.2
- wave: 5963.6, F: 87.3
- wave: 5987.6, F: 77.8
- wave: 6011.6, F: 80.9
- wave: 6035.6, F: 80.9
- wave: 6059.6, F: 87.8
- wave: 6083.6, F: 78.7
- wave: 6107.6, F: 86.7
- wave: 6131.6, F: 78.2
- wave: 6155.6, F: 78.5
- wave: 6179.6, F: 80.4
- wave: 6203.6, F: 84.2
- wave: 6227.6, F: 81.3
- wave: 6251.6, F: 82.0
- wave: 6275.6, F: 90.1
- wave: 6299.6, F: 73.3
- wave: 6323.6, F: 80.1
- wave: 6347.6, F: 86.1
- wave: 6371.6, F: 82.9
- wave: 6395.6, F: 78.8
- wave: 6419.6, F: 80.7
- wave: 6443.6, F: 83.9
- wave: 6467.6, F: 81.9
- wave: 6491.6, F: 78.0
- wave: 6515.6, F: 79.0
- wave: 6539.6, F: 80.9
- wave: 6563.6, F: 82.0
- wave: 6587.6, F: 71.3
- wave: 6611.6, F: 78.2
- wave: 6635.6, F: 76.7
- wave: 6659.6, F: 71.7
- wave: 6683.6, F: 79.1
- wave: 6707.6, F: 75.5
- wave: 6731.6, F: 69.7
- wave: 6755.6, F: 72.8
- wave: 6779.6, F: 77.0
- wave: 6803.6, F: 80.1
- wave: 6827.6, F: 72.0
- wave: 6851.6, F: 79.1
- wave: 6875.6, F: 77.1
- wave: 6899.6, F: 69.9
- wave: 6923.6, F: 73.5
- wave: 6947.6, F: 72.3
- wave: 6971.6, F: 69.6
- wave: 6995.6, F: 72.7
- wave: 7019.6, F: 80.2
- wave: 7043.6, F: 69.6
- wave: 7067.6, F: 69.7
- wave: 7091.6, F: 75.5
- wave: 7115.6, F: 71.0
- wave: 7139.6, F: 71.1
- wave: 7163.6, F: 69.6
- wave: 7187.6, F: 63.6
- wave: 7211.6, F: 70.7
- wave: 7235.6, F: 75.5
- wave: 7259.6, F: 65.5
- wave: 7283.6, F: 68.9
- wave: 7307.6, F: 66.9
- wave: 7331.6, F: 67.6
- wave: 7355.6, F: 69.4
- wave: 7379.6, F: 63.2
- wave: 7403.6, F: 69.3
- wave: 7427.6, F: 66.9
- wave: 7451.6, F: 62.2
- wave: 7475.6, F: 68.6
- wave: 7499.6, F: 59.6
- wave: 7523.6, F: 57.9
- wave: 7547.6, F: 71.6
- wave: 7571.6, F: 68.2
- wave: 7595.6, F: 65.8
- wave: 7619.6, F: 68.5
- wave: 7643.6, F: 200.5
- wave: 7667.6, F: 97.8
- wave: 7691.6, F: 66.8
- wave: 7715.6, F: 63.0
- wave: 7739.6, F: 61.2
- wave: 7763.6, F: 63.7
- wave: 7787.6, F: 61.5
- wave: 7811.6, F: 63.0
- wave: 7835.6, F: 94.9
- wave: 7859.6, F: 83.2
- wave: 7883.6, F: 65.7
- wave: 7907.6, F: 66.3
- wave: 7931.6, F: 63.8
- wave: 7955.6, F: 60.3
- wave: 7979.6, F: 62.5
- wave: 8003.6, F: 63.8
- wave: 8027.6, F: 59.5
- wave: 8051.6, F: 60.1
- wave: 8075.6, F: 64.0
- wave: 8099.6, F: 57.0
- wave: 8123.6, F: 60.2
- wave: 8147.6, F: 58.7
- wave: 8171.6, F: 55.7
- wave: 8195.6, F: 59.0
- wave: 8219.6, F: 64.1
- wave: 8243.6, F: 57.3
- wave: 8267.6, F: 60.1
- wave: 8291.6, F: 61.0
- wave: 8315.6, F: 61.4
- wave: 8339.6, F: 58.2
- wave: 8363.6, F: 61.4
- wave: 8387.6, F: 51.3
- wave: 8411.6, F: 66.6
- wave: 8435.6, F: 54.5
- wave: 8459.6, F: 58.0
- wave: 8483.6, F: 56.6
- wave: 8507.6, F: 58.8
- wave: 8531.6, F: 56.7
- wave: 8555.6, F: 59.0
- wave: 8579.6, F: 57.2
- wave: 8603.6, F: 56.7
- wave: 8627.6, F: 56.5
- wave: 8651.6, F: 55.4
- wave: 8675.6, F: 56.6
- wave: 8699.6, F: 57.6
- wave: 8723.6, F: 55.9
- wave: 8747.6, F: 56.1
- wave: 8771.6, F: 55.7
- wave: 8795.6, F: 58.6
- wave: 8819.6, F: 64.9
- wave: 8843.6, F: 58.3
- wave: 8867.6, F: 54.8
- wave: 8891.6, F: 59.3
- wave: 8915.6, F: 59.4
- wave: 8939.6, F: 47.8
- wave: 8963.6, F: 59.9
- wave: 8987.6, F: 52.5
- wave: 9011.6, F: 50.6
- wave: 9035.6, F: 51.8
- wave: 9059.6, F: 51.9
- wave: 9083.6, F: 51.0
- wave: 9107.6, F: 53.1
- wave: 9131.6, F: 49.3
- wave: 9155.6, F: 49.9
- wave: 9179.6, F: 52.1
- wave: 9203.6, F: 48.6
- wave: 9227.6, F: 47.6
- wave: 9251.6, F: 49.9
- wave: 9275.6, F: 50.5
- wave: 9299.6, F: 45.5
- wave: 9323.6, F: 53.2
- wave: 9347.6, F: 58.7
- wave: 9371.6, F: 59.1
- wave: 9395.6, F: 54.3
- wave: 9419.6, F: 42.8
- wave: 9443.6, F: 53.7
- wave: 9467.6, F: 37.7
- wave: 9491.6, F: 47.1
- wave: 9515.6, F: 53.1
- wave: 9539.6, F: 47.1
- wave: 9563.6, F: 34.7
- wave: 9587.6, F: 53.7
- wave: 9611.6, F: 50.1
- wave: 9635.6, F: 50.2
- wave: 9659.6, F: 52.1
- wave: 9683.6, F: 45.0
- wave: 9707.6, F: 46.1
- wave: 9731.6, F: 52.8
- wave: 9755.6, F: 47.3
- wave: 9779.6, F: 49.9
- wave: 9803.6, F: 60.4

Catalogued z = 0.166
